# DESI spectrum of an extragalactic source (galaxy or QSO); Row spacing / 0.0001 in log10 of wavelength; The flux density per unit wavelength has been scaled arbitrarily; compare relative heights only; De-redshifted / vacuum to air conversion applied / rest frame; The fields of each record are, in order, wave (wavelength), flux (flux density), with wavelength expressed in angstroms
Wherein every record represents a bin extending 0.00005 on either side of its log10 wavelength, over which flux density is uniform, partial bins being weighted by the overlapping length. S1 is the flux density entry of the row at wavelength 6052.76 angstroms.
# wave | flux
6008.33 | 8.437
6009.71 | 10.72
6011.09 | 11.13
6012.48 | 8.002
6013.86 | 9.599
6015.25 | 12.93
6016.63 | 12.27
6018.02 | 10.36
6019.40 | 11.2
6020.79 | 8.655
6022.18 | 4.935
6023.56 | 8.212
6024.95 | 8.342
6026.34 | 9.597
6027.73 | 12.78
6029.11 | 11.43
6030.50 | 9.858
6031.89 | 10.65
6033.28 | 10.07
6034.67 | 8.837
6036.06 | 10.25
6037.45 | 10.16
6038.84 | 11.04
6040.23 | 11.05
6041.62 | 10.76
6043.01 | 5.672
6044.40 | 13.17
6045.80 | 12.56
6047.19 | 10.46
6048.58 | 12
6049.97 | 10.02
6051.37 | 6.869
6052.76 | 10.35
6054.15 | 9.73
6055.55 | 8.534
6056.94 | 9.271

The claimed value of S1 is 10.35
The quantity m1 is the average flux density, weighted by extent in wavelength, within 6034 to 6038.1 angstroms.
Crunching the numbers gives 9.75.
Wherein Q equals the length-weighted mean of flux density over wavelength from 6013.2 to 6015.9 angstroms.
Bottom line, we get 11.2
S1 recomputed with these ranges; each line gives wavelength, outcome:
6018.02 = 10.36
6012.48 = 8.002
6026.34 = 9.597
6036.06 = 10.25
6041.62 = 10.76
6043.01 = 5.672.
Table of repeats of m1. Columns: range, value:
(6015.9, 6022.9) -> 9.51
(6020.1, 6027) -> 7.94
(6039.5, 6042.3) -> 10.9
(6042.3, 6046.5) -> 10.5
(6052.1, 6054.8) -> 10.1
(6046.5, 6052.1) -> 9.84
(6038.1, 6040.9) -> 11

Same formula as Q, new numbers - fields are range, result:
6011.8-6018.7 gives 10.6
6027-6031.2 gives 11.3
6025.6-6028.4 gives 11.1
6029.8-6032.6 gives 10.2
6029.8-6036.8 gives 9.93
